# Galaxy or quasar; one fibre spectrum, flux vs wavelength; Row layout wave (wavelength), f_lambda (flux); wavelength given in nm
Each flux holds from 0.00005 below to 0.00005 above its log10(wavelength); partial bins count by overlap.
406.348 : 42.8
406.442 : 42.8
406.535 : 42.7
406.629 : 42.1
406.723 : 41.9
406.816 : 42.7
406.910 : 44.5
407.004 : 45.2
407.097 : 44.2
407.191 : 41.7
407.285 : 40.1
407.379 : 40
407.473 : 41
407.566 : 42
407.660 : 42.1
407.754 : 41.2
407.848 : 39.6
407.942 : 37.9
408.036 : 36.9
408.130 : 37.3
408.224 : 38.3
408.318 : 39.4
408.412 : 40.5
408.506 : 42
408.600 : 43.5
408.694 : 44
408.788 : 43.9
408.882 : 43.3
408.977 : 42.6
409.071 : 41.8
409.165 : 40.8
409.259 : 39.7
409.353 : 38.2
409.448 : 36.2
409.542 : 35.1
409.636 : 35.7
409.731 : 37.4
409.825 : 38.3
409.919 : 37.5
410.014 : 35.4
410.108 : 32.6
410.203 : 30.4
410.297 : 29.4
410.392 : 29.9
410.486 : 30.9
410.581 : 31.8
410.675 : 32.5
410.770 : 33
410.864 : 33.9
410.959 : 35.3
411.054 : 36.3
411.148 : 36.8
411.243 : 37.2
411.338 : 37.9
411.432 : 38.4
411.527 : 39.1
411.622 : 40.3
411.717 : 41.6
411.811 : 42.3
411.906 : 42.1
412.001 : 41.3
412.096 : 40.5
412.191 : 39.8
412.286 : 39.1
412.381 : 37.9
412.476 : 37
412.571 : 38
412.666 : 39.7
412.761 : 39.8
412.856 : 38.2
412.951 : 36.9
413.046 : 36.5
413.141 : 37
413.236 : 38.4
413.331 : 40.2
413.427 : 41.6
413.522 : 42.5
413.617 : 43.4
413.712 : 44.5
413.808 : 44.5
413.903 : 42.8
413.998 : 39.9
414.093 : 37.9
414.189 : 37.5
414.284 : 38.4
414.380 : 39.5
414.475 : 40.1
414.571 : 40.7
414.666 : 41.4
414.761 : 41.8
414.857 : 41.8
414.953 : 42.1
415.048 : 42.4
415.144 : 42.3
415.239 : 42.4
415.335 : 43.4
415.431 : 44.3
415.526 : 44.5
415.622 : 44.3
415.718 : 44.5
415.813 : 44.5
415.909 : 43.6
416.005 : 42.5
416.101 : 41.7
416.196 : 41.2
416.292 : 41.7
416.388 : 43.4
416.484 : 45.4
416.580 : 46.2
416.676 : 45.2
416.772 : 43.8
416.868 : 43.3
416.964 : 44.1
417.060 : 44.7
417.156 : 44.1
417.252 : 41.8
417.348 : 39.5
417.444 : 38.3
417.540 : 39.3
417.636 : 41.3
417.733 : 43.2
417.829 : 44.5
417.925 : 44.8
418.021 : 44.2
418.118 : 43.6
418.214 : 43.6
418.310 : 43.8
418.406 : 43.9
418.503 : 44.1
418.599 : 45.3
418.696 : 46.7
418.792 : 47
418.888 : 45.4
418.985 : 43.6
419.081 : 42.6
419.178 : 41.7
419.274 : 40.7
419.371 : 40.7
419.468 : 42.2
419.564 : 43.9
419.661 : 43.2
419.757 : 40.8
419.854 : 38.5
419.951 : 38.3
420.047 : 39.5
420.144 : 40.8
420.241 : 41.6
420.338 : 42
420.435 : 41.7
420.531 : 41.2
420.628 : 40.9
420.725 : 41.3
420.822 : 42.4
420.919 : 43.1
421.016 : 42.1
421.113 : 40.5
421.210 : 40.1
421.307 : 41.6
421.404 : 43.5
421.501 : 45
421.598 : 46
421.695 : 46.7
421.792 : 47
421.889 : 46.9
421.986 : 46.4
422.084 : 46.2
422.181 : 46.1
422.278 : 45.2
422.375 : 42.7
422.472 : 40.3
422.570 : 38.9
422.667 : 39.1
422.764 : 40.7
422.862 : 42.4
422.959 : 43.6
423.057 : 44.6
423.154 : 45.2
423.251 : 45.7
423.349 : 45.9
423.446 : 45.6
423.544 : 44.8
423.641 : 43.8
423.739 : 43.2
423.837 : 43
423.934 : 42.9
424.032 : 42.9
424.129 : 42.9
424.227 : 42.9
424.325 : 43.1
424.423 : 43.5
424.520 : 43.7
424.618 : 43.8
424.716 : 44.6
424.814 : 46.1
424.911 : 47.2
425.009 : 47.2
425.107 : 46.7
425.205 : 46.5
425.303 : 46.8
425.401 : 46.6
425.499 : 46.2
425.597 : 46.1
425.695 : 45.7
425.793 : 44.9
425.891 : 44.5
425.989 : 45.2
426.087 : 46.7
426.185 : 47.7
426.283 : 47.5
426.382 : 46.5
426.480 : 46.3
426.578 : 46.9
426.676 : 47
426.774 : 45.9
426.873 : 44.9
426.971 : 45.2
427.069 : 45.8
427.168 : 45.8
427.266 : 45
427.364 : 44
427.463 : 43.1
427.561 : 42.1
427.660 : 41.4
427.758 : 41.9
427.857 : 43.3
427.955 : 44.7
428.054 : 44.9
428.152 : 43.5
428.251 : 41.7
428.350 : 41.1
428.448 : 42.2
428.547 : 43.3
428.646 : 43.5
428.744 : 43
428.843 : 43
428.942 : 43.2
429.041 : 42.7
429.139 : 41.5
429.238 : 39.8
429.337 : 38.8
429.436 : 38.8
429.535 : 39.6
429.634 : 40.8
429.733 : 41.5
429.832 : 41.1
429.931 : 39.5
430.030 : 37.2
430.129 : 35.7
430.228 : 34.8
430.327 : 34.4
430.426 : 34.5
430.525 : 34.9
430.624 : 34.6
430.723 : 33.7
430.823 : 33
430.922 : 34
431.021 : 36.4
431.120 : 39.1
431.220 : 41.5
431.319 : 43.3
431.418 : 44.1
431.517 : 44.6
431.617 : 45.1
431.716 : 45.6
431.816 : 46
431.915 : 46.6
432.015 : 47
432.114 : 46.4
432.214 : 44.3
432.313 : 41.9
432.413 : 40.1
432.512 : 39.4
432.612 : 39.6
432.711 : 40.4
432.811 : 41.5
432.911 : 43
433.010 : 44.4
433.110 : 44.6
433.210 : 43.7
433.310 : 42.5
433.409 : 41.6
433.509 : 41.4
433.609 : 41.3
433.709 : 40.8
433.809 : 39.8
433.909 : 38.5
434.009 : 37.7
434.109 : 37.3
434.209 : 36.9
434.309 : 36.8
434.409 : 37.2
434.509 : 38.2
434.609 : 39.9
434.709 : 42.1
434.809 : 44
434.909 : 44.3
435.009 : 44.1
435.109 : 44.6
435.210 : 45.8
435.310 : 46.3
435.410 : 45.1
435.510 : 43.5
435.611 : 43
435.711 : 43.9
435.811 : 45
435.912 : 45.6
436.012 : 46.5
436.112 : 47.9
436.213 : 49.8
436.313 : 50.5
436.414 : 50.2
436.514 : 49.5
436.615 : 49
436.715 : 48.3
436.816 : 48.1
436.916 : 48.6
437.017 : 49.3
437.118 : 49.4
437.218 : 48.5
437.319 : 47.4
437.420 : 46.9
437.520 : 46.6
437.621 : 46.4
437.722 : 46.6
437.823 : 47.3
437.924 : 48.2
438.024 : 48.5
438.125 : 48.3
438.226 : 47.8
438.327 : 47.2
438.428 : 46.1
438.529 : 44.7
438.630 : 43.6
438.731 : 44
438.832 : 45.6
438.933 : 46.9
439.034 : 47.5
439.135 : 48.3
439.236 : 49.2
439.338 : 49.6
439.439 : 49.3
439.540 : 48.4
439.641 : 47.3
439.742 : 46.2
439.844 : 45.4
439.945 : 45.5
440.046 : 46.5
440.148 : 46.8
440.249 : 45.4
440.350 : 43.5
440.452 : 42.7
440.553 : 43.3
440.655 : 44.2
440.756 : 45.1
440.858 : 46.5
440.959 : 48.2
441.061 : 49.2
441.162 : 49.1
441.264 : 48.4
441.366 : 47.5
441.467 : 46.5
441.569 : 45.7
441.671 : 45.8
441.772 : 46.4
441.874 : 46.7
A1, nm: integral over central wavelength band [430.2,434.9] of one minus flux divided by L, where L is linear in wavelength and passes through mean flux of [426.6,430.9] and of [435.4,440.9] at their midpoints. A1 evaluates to 0.318 nm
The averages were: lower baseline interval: 41.1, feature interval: 40.5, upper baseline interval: 46.8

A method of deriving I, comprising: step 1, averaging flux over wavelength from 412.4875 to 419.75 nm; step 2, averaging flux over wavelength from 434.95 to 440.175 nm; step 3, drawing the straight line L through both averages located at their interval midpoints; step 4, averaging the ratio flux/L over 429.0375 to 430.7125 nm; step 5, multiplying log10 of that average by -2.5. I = 0.189 mag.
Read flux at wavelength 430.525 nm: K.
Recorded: 34.9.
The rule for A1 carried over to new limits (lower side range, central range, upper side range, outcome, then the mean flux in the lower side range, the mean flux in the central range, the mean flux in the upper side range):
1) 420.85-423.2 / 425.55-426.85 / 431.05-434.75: -0.103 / 43.5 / 46.2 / 41.7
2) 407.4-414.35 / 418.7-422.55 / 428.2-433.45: -0.304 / 38.6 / 42.8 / 40.8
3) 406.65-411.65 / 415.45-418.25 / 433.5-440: -0.196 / 38.4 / 43.2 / 45.4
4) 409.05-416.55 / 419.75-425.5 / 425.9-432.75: -0.360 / 39.3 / 43.5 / 42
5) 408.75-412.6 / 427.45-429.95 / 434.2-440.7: 0.069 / 37.3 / 41.9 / 46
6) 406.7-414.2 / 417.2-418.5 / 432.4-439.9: -0.059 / 39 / 42.5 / 44.9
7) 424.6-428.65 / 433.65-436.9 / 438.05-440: 0.178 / 45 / 43.8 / 46.9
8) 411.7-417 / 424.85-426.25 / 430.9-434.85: -0.162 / 41.5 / 46.3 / 41.5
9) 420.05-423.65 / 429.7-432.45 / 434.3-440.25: 0.308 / 43.2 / 40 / 46.3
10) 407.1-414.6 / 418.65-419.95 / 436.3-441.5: -0.044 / 38.7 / 42.7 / 47.1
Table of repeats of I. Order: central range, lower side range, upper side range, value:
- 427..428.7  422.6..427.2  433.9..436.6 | 0.03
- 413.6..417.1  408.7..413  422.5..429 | -0.08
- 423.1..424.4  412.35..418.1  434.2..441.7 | -0.02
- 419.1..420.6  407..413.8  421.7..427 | 0.04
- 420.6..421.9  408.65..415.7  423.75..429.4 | -0.02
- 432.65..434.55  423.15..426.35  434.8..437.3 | 0.15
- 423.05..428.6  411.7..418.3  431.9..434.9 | -0.08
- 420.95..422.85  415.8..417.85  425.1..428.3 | 0.02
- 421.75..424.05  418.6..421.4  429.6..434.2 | -0.06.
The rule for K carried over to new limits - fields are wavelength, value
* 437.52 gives 46.6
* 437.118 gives 49.4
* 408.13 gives 37.3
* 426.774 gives 45.9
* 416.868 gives 43.3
